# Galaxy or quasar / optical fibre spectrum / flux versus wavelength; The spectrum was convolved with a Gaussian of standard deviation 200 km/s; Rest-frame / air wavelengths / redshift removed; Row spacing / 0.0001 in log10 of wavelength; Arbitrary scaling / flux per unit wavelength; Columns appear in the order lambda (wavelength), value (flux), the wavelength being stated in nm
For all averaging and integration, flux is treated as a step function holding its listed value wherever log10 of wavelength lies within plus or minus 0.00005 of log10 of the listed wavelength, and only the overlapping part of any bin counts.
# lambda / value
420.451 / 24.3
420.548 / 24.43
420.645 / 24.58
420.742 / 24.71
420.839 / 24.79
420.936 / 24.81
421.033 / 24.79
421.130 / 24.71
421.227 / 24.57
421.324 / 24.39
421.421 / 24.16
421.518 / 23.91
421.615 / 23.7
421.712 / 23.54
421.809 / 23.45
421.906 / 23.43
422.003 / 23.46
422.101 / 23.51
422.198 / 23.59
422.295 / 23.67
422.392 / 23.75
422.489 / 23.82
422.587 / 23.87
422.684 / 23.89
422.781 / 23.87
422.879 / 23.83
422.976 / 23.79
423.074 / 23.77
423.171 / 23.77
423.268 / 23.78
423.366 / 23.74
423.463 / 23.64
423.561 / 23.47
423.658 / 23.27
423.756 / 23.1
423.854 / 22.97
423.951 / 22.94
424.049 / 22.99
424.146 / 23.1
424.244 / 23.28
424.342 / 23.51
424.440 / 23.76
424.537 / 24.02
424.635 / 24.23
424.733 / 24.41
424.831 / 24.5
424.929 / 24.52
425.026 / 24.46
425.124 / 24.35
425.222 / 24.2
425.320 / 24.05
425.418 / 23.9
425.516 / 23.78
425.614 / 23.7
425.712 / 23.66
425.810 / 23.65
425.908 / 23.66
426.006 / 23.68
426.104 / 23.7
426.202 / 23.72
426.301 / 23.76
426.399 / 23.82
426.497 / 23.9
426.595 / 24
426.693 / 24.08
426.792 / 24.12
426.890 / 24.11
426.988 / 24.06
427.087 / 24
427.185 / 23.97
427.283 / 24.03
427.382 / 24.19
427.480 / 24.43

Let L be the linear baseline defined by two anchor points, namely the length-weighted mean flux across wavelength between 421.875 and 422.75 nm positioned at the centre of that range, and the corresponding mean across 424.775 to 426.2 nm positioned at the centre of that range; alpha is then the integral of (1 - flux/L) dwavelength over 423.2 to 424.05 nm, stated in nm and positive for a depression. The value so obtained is 0.016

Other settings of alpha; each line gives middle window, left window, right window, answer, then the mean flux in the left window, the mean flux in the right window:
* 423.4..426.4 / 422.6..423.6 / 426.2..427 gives 0.02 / 23.8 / 24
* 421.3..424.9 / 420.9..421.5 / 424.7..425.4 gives 0.11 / 24.5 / 24.3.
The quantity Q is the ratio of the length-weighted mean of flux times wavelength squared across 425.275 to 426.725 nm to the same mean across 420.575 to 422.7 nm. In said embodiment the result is 1.0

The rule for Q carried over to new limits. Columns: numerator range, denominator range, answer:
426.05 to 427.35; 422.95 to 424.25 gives 1.04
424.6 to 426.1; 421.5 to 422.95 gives 1.03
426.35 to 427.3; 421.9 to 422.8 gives 1.04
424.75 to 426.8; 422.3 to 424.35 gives 1.03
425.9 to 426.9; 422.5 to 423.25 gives 1.02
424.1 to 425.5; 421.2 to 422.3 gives 1.02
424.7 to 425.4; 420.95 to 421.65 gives 1.02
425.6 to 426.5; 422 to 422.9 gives 1.02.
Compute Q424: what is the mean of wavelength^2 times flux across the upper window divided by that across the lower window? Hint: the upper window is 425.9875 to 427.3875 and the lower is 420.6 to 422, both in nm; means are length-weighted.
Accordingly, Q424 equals 1.0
